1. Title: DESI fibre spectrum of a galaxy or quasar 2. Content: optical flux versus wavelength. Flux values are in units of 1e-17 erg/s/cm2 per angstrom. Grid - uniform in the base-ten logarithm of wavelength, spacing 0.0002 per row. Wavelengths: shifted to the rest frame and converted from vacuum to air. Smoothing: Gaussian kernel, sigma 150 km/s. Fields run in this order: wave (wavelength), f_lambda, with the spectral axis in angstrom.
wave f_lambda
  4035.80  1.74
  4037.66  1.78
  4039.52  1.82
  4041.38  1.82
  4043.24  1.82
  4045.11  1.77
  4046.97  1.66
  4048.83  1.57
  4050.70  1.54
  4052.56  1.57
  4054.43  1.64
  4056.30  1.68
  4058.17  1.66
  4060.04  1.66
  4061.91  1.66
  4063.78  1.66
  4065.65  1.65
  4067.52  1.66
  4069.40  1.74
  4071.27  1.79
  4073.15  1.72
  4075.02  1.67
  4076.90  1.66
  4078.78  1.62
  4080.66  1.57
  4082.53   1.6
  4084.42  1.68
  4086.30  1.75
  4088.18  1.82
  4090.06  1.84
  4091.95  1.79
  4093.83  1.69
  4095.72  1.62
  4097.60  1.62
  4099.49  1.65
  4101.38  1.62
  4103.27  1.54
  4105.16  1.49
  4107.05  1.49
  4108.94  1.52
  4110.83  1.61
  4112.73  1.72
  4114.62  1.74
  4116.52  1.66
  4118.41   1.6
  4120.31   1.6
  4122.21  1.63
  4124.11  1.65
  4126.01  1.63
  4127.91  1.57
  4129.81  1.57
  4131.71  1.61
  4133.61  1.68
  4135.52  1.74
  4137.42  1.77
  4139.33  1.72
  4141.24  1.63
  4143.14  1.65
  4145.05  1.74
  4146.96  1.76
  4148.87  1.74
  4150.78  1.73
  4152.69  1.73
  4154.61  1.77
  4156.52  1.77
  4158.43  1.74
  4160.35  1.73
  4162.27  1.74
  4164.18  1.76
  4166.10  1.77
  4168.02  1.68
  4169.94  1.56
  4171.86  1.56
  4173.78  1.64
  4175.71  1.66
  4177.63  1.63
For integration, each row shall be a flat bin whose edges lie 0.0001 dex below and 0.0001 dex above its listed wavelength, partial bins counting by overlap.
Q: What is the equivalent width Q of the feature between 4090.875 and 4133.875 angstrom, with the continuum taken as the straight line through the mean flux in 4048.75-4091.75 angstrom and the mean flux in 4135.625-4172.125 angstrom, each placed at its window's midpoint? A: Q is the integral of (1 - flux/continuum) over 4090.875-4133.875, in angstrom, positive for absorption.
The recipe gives 1.88 angstrom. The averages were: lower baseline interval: 1.67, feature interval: 1.62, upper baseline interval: 1.72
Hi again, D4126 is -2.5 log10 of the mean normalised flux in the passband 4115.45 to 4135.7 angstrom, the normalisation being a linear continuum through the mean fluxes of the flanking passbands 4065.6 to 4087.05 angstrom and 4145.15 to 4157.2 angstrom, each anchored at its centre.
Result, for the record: 0.06 mag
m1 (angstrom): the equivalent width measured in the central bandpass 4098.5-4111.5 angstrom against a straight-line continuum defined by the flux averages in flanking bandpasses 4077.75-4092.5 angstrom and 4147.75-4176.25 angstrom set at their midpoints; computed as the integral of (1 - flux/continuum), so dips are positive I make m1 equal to 1.1 angstrom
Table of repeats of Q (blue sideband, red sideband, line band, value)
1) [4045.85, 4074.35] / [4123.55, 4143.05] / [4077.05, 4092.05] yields -0.39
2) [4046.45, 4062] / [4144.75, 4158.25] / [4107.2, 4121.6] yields 0.62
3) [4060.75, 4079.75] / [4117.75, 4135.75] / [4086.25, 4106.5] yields -0.16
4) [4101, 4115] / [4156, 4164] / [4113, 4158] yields -0.37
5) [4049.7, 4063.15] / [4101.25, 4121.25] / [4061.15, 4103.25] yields -1.76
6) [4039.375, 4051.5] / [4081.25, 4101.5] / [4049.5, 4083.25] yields 1.03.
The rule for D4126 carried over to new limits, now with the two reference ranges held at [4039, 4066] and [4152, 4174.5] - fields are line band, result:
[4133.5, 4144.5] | 0.00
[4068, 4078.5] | -0.02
